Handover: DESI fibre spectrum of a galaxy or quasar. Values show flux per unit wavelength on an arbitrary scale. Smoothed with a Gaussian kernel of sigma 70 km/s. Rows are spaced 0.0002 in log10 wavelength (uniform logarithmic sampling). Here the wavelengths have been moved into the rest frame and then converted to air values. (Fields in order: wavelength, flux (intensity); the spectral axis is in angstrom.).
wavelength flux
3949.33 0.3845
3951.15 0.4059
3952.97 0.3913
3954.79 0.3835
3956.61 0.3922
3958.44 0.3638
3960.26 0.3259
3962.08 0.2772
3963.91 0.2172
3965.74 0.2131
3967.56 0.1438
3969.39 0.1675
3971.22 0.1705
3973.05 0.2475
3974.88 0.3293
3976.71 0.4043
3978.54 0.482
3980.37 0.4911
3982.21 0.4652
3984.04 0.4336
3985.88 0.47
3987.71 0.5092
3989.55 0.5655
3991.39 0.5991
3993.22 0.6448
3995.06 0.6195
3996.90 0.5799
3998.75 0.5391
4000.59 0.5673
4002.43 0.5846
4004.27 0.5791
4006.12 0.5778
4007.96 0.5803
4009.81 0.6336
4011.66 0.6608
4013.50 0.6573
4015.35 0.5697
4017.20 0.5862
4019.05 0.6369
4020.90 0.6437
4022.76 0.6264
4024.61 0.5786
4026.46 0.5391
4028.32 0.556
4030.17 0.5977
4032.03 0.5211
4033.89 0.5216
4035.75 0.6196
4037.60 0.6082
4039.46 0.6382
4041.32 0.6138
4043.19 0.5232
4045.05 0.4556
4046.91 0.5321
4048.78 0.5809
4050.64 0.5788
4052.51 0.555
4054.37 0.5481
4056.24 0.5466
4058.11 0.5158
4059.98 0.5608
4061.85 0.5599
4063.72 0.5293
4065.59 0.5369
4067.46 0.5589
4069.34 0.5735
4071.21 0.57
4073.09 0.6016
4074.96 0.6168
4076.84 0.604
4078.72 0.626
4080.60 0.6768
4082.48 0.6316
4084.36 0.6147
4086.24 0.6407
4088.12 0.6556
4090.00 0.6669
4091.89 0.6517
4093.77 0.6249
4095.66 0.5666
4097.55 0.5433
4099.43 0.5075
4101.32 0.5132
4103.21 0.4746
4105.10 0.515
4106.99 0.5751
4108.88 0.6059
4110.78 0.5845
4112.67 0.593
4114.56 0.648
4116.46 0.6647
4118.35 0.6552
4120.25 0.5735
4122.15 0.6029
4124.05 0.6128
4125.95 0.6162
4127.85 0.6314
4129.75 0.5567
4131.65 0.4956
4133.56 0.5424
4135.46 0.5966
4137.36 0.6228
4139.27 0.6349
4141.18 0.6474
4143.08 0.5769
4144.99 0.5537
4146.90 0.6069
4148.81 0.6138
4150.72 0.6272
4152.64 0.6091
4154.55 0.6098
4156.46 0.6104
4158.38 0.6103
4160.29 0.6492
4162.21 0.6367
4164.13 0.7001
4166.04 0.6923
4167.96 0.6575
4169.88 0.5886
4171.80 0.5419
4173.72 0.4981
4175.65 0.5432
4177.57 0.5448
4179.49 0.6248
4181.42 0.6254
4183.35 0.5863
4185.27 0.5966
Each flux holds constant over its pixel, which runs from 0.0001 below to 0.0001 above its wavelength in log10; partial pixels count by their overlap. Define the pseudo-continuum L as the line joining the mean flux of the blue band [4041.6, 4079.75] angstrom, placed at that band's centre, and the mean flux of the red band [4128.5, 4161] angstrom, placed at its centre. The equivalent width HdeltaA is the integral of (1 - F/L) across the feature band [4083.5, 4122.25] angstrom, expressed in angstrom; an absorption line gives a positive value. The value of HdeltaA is -1.0 angstrom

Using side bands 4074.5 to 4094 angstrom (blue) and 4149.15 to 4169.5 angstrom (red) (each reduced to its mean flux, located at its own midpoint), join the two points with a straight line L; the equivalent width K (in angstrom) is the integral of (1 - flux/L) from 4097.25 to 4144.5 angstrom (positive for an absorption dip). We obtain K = 4.0 angstrom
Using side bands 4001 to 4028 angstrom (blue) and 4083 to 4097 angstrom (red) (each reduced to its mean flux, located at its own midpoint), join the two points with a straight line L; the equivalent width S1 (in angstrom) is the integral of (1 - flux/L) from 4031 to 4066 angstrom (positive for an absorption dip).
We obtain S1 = 3.3 angstrom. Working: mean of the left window 0.602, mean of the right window 0.629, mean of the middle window 0.555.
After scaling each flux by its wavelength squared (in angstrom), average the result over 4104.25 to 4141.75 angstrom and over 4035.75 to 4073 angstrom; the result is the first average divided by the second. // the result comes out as 1.11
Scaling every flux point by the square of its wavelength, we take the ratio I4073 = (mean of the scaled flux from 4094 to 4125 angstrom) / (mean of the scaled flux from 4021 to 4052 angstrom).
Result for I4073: 1.1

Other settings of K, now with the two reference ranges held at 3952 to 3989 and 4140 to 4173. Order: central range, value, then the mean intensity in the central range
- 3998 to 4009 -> -5.0 angstrom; 0.573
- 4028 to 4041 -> -4.2 angstrom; 0.583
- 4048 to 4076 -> -4.8 angstrom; 0.562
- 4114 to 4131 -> -1.4 angstrom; 0.615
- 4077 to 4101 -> -4.4 angstrom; 0.614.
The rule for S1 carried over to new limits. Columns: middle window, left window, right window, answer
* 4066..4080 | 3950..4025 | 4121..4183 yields -1.4 angstrom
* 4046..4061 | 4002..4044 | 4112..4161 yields 1.1 angstrom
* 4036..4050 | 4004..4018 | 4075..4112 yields 0.8 angstrom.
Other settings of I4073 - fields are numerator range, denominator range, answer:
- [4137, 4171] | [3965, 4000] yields 1.59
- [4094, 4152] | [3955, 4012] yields 1.41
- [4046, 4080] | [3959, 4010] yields 1.34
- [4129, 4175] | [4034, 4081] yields 1.11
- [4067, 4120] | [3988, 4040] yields 1.05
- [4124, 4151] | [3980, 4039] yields 1.10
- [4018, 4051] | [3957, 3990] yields 1.71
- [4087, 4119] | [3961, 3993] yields 1.70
